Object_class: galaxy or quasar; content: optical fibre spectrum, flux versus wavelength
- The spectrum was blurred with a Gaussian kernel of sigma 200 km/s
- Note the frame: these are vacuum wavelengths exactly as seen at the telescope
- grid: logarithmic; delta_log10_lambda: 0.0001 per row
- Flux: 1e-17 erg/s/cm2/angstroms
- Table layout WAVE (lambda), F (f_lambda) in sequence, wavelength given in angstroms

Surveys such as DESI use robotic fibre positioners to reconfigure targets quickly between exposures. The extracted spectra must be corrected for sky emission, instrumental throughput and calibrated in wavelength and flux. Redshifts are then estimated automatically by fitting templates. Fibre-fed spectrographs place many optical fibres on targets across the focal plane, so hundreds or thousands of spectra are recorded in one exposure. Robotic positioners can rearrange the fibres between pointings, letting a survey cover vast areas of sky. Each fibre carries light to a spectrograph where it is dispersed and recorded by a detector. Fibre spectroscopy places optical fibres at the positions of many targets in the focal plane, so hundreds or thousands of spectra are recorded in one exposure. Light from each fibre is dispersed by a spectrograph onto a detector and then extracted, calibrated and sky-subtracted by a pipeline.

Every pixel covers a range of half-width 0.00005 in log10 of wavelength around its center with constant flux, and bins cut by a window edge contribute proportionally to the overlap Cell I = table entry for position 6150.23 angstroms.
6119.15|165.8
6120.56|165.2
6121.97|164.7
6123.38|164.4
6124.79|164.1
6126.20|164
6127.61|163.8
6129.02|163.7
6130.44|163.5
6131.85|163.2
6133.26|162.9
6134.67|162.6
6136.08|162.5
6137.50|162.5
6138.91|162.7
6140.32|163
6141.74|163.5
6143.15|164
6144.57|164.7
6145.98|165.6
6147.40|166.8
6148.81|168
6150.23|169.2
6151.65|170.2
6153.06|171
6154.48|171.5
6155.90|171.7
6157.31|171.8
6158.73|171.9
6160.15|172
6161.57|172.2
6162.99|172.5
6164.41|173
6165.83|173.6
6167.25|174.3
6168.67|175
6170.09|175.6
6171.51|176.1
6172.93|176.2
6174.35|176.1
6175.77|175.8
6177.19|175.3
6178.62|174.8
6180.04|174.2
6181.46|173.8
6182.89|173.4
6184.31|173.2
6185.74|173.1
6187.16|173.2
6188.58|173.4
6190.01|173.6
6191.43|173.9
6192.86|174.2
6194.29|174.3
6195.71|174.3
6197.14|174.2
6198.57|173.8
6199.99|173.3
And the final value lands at 169.2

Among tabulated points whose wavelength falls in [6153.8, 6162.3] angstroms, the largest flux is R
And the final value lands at 172.2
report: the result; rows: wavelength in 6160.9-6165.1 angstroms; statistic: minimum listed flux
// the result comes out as 172.2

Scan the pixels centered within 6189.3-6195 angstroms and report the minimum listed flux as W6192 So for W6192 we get 173.6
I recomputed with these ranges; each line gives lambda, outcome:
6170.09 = 175.6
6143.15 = 164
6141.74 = 163.5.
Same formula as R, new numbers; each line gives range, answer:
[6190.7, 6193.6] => 174.2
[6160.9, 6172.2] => 176.1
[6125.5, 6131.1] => 164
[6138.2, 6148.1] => 166.8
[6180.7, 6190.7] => 173.8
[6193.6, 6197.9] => 174.3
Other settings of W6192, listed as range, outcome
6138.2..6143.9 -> 162.7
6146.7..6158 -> 166.8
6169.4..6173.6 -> 175.6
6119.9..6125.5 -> 164.1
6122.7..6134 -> 162.9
